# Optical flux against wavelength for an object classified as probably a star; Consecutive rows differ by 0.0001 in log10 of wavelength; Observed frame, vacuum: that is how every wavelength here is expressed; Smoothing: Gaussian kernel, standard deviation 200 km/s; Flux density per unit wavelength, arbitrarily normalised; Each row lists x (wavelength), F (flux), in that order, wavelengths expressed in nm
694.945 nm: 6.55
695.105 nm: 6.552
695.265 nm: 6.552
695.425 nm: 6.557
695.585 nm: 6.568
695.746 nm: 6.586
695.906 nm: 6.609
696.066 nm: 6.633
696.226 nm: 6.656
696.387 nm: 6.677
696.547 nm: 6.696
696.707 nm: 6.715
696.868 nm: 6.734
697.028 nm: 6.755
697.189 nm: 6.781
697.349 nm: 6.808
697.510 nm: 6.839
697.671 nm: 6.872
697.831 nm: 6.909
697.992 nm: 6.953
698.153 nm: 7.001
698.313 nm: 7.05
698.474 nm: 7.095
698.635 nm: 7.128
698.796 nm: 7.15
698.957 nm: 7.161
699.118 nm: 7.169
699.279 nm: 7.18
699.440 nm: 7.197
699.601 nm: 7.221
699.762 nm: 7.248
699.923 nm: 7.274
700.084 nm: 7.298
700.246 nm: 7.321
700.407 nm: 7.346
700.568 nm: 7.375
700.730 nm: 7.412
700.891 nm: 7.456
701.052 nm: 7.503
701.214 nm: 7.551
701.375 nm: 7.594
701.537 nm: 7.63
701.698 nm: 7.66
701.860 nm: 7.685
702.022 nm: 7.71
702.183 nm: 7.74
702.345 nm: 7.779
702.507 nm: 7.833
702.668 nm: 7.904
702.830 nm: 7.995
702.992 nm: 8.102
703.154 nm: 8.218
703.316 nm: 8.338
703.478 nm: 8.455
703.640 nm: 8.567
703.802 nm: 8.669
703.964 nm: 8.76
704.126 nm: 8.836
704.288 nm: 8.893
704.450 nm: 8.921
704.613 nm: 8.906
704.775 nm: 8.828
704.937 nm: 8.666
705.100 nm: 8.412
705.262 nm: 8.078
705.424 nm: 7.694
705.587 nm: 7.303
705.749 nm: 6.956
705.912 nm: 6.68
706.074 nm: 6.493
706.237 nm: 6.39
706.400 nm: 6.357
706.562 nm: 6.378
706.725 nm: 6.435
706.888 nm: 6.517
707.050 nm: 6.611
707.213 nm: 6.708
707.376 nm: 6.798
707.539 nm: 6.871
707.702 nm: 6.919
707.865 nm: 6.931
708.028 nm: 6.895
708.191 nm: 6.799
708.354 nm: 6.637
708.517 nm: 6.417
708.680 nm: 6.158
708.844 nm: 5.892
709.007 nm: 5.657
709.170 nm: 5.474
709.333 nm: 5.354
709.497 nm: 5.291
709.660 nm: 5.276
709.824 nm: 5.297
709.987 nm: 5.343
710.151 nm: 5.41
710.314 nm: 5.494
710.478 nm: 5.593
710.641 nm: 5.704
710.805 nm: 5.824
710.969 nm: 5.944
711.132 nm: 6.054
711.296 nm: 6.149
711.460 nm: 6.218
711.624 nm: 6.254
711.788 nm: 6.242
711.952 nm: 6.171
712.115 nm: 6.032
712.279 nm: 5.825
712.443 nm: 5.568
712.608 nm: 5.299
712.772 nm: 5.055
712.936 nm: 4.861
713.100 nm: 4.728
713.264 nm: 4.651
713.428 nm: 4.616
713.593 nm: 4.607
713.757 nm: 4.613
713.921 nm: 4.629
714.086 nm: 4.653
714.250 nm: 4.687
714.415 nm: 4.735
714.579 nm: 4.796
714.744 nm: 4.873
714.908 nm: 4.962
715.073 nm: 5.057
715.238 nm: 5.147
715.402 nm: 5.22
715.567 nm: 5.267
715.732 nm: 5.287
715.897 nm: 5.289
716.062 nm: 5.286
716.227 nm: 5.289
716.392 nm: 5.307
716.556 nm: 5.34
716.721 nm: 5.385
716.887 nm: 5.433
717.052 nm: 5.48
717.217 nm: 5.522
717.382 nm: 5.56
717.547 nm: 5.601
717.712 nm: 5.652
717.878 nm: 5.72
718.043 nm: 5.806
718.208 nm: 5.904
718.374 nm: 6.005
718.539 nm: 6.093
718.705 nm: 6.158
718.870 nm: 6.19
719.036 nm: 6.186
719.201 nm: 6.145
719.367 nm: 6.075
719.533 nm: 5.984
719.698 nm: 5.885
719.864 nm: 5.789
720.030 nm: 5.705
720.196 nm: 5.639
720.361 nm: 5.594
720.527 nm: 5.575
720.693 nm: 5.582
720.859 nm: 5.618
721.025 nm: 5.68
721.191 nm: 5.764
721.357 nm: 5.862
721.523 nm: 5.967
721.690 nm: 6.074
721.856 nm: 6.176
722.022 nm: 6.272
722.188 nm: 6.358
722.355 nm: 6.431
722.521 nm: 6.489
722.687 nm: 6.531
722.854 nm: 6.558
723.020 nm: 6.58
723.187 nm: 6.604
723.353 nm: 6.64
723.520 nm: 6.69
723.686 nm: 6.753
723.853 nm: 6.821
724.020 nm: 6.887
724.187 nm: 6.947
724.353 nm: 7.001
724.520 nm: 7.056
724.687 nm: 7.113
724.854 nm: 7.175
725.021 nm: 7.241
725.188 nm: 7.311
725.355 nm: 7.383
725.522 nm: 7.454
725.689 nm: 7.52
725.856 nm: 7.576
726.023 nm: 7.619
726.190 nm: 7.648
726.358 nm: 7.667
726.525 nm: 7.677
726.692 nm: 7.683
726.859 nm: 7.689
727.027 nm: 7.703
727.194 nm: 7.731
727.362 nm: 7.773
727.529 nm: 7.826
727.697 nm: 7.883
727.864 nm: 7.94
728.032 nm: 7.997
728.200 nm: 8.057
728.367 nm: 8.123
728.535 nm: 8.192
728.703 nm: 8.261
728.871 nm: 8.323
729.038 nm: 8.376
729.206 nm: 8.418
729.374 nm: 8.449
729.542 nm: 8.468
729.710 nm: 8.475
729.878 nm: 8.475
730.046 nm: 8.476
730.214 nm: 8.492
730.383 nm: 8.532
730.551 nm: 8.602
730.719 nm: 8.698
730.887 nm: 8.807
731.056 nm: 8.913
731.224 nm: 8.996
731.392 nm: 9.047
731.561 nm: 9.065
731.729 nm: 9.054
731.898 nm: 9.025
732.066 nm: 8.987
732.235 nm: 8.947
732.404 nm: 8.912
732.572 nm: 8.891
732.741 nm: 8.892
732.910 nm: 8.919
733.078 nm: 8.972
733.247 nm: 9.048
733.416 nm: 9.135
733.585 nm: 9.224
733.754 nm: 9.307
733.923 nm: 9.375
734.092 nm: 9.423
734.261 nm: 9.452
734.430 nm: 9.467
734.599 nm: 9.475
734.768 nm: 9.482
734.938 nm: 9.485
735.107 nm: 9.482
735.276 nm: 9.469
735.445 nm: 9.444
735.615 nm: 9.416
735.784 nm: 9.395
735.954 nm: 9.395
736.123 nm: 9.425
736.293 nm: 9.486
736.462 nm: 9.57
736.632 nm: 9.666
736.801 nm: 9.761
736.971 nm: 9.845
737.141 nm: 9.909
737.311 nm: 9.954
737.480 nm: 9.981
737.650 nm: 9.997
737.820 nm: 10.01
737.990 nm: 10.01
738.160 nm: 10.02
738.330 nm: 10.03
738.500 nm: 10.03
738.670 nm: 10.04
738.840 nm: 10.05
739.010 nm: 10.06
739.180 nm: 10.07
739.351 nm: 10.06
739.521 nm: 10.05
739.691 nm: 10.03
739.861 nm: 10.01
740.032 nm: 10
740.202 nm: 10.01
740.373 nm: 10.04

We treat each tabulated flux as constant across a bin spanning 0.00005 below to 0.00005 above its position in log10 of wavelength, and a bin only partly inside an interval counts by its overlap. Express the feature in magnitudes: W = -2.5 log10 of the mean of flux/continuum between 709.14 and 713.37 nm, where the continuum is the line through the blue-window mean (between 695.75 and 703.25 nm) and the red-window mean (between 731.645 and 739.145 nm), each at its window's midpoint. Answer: 0.39 mag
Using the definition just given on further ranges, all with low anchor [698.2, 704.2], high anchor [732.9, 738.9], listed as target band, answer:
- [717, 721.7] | 0.43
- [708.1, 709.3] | 0.30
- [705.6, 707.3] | 0.21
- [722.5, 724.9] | 0.30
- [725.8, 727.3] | 0.18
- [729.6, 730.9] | 0.09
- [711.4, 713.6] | 0.45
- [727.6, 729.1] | 0.13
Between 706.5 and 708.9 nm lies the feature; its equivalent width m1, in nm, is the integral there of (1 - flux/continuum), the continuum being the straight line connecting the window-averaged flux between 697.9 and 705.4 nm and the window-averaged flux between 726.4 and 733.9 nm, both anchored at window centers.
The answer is 0.40 nm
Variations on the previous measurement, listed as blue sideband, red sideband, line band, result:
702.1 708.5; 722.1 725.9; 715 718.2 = 0.785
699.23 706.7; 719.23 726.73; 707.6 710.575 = 0.581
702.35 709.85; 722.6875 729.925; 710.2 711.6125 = 0.275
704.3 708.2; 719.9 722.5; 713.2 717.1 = 0.860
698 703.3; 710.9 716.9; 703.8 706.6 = -0.462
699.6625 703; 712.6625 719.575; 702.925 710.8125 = -0.228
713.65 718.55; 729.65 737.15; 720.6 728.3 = 0.197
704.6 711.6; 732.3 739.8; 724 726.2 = 0.288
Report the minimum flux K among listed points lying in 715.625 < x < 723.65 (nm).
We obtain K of 5.286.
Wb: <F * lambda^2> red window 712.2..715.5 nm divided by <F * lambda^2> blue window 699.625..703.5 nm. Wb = 0.67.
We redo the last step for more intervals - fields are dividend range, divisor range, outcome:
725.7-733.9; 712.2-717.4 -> 1.73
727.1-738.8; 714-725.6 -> 1.57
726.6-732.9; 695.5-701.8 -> 1.30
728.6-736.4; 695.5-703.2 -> 1.37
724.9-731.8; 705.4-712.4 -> 1.38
